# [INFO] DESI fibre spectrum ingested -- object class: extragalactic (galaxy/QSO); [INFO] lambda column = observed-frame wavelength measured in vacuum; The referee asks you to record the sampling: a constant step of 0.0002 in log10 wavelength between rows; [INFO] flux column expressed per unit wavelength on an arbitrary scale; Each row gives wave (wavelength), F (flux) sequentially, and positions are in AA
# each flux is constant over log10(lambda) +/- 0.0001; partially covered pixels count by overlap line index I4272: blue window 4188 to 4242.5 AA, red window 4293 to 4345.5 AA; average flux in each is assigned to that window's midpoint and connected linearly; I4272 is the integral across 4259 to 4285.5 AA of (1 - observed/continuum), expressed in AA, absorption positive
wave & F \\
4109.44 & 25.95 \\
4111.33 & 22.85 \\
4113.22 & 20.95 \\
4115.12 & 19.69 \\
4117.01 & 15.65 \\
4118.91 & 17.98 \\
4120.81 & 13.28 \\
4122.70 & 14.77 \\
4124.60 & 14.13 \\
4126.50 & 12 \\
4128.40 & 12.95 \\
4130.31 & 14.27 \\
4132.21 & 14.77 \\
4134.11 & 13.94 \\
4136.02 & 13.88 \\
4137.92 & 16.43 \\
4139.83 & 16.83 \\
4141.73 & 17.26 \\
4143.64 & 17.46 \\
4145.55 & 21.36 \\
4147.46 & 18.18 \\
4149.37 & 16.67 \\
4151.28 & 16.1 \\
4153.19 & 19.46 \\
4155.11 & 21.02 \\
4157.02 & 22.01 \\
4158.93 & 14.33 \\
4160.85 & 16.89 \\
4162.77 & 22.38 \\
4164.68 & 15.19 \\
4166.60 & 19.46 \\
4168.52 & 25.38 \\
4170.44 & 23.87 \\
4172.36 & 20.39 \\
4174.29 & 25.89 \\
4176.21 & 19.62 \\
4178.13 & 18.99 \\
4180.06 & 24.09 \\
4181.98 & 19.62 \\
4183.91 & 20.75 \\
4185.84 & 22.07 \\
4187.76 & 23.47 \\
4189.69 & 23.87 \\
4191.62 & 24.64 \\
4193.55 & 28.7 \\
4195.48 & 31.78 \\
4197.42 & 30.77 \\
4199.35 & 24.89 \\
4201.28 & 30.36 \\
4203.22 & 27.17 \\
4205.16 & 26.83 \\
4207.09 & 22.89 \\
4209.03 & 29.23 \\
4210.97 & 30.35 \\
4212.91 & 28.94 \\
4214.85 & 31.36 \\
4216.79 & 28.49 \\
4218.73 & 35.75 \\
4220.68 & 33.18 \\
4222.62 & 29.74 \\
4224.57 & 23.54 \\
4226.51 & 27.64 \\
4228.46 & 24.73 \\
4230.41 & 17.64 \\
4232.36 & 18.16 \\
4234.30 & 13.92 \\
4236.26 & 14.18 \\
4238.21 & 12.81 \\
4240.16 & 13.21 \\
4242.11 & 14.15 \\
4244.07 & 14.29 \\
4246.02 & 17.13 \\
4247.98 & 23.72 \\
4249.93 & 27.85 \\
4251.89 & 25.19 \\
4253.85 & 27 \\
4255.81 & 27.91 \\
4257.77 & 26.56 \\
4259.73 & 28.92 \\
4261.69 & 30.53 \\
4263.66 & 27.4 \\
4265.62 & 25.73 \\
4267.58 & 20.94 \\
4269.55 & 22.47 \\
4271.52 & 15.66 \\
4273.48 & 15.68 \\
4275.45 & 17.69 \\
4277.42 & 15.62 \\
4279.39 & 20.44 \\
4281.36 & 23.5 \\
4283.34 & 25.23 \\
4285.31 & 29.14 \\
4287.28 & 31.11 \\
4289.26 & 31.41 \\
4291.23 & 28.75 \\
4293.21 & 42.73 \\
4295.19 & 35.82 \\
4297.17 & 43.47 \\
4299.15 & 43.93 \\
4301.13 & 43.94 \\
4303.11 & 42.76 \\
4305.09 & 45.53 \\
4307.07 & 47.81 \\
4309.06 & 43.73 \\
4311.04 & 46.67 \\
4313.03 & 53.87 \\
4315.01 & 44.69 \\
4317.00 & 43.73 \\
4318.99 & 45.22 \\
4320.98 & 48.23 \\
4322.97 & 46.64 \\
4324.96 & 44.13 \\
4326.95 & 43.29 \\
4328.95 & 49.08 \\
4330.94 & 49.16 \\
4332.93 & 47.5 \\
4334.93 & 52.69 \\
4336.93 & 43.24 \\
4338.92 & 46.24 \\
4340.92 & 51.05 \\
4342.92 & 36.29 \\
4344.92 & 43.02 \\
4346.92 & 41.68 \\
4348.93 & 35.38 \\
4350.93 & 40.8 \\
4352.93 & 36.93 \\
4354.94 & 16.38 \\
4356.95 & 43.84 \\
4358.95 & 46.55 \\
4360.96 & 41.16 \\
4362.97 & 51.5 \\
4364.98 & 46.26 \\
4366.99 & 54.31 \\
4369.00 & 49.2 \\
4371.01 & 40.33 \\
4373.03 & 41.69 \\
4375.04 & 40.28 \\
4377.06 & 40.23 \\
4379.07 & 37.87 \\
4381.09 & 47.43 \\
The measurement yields 9.9 AA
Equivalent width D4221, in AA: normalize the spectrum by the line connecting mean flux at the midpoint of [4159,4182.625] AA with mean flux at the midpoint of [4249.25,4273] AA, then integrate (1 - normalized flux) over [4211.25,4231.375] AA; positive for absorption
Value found -4.3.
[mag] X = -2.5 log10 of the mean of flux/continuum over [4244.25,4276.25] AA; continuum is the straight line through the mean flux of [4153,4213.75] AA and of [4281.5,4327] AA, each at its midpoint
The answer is 0.42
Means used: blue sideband 23.7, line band 23.6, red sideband 41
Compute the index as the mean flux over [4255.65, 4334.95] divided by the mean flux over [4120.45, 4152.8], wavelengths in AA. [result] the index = 2.3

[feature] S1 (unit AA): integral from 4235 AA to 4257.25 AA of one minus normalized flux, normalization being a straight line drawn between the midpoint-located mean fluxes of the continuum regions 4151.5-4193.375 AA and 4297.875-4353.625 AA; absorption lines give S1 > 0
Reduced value 8.8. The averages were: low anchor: 21.2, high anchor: 44.9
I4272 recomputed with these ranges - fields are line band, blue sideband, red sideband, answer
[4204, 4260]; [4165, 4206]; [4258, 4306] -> 5.8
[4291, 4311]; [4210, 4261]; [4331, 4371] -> -4.4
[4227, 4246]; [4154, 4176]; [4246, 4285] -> 5.4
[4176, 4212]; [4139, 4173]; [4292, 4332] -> 0.2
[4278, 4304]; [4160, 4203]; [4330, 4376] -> 1.8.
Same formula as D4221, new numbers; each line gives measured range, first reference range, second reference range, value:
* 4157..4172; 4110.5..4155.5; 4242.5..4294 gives -1.1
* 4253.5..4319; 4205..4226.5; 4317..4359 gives 8.6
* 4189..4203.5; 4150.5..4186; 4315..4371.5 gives -2.2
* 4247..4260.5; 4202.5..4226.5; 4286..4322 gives 3.1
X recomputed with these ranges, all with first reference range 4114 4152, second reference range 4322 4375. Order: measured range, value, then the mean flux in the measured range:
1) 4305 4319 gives -0.192 mag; 46.5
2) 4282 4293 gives 0.198 mag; 29.9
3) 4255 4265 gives 0.148 mag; 28.2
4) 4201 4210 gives -0.075 mag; 27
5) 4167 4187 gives -0.024 mag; 22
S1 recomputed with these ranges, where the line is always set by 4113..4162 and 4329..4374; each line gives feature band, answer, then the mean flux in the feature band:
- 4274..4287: 4.7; 22.2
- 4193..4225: -4.5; 29.2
